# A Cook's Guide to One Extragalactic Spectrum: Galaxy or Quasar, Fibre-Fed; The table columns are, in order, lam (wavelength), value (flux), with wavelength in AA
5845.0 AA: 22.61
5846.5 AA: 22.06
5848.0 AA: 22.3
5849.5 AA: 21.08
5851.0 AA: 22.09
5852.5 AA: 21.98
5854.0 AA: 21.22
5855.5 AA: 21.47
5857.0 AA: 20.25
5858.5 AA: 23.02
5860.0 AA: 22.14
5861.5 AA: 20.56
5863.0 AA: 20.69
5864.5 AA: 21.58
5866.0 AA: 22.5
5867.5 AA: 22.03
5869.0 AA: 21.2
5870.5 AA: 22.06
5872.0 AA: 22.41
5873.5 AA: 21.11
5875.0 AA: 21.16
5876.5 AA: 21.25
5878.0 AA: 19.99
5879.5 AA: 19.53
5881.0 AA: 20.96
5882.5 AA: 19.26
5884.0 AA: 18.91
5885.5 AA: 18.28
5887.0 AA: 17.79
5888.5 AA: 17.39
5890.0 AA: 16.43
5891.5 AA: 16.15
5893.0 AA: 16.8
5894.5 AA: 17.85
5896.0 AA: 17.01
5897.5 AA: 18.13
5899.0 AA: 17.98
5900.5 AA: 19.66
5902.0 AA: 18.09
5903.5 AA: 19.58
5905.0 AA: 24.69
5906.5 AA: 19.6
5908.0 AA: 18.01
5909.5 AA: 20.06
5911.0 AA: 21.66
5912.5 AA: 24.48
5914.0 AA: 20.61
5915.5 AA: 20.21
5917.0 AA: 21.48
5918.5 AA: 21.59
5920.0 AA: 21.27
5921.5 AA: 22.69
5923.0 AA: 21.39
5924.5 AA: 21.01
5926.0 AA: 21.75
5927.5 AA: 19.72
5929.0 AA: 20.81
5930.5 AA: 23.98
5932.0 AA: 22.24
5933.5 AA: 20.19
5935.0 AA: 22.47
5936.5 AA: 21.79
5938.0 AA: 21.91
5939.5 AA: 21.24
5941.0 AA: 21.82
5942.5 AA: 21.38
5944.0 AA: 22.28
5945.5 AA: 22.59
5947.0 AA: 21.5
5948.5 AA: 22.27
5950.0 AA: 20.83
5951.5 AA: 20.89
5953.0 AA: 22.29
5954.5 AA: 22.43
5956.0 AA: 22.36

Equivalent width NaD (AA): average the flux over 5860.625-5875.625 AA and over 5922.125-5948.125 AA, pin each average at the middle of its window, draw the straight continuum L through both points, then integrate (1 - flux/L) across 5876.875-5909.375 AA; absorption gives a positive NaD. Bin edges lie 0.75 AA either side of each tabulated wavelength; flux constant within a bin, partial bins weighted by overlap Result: 4.30 AA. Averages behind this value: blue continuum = 21.5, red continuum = 21.7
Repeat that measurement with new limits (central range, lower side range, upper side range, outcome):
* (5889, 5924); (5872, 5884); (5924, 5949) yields 2.2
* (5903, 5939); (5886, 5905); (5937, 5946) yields -2.3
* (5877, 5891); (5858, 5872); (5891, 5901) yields 0.4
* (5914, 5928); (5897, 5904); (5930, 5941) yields -0.4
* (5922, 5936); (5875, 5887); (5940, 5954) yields -0.2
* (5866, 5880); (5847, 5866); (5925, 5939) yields 0.2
